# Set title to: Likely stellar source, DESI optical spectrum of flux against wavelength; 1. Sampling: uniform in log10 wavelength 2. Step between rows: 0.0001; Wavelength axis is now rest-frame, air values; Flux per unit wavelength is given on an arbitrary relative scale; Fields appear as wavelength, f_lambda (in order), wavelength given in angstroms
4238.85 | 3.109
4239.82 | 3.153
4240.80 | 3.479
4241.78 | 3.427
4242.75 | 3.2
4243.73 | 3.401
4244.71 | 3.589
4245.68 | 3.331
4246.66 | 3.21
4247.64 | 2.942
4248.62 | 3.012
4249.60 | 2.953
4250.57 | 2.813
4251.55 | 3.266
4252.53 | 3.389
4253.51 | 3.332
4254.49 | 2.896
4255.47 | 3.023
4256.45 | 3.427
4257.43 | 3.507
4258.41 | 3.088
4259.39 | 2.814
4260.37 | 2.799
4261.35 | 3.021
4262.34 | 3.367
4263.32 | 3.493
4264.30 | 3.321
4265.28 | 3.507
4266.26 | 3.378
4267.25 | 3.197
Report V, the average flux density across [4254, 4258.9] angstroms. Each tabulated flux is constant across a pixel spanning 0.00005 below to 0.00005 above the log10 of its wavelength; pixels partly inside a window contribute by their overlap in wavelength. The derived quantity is 3.19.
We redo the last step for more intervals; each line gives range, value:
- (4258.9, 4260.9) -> 2.81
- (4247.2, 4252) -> 3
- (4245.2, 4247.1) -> 3.27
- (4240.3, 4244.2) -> 3.37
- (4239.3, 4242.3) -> 3.35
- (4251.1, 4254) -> 3.33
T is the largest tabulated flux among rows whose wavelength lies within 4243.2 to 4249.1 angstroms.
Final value 3.589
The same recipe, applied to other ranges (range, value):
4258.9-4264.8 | 3.493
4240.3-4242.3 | 3.479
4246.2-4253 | 3.389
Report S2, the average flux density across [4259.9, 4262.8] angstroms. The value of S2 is 3.05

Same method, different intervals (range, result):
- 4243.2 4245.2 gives 3.49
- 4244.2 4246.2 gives 3.46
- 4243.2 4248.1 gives 3.29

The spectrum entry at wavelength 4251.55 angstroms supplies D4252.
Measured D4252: 3.266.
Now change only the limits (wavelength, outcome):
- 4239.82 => 3.153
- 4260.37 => 2.799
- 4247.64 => 2.942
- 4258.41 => 3.088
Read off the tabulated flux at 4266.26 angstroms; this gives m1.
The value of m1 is 3.378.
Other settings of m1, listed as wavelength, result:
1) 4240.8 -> 3.479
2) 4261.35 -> 3.021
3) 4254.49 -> 2.896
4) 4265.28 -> 3.507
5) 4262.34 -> 3.367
